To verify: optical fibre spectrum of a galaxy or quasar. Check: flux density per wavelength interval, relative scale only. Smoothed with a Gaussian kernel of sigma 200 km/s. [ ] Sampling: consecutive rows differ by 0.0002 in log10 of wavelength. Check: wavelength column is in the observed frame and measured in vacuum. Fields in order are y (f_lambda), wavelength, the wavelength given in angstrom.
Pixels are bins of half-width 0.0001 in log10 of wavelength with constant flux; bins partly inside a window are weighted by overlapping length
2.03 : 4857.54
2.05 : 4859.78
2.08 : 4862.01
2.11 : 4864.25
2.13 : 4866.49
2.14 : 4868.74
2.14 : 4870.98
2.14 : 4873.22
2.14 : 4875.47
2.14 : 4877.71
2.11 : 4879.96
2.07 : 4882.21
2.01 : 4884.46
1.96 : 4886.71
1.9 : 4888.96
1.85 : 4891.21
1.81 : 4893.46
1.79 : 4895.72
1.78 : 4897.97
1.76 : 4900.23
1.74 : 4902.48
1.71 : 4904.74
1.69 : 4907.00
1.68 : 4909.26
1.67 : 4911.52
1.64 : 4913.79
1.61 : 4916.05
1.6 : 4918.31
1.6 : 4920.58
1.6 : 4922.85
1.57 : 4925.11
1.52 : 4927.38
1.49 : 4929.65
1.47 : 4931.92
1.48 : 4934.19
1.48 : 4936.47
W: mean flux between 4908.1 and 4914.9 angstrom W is 1.66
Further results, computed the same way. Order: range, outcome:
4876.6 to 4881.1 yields 2.12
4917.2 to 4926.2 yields 1.59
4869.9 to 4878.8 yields 2.14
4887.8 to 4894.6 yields 1.85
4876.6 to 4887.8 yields 2.06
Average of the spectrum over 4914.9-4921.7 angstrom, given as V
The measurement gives 1.6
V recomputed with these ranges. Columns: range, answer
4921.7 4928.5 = 1.56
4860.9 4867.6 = 2.11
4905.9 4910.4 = 1.69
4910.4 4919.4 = 1.63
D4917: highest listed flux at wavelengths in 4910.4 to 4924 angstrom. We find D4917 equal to 1.67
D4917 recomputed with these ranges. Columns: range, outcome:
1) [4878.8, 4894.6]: 2.11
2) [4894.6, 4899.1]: 1.79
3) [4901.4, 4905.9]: 1.74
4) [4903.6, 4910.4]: 1.71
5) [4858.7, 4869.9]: 2.14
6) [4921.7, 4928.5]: 1.6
